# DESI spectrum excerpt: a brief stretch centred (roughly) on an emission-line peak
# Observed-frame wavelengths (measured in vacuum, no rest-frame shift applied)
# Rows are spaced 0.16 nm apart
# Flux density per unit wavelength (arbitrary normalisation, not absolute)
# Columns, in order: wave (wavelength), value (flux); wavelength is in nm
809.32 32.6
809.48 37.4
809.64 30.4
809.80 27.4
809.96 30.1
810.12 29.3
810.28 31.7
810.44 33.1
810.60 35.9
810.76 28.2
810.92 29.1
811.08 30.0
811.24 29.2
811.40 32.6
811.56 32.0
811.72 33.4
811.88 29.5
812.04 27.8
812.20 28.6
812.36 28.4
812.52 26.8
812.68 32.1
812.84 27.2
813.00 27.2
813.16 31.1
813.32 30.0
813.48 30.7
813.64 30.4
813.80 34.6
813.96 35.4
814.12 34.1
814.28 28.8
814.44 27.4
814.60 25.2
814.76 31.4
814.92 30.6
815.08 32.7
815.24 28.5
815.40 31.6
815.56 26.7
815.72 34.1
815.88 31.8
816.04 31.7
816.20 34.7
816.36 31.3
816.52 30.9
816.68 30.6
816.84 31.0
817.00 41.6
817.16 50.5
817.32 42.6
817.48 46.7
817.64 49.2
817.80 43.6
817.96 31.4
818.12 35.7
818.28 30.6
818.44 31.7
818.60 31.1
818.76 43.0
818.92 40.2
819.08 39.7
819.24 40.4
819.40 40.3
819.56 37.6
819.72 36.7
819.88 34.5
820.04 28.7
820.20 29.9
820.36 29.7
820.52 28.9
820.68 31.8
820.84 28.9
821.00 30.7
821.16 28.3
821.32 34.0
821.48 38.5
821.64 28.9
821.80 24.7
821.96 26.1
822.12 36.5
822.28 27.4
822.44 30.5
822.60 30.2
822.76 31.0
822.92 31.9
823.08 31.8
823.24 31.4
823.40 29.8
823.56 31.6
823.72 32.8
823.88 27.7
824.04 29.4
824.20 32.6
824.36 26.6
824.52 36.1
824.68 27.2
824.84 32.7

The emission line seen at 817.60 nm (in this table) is [S II]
